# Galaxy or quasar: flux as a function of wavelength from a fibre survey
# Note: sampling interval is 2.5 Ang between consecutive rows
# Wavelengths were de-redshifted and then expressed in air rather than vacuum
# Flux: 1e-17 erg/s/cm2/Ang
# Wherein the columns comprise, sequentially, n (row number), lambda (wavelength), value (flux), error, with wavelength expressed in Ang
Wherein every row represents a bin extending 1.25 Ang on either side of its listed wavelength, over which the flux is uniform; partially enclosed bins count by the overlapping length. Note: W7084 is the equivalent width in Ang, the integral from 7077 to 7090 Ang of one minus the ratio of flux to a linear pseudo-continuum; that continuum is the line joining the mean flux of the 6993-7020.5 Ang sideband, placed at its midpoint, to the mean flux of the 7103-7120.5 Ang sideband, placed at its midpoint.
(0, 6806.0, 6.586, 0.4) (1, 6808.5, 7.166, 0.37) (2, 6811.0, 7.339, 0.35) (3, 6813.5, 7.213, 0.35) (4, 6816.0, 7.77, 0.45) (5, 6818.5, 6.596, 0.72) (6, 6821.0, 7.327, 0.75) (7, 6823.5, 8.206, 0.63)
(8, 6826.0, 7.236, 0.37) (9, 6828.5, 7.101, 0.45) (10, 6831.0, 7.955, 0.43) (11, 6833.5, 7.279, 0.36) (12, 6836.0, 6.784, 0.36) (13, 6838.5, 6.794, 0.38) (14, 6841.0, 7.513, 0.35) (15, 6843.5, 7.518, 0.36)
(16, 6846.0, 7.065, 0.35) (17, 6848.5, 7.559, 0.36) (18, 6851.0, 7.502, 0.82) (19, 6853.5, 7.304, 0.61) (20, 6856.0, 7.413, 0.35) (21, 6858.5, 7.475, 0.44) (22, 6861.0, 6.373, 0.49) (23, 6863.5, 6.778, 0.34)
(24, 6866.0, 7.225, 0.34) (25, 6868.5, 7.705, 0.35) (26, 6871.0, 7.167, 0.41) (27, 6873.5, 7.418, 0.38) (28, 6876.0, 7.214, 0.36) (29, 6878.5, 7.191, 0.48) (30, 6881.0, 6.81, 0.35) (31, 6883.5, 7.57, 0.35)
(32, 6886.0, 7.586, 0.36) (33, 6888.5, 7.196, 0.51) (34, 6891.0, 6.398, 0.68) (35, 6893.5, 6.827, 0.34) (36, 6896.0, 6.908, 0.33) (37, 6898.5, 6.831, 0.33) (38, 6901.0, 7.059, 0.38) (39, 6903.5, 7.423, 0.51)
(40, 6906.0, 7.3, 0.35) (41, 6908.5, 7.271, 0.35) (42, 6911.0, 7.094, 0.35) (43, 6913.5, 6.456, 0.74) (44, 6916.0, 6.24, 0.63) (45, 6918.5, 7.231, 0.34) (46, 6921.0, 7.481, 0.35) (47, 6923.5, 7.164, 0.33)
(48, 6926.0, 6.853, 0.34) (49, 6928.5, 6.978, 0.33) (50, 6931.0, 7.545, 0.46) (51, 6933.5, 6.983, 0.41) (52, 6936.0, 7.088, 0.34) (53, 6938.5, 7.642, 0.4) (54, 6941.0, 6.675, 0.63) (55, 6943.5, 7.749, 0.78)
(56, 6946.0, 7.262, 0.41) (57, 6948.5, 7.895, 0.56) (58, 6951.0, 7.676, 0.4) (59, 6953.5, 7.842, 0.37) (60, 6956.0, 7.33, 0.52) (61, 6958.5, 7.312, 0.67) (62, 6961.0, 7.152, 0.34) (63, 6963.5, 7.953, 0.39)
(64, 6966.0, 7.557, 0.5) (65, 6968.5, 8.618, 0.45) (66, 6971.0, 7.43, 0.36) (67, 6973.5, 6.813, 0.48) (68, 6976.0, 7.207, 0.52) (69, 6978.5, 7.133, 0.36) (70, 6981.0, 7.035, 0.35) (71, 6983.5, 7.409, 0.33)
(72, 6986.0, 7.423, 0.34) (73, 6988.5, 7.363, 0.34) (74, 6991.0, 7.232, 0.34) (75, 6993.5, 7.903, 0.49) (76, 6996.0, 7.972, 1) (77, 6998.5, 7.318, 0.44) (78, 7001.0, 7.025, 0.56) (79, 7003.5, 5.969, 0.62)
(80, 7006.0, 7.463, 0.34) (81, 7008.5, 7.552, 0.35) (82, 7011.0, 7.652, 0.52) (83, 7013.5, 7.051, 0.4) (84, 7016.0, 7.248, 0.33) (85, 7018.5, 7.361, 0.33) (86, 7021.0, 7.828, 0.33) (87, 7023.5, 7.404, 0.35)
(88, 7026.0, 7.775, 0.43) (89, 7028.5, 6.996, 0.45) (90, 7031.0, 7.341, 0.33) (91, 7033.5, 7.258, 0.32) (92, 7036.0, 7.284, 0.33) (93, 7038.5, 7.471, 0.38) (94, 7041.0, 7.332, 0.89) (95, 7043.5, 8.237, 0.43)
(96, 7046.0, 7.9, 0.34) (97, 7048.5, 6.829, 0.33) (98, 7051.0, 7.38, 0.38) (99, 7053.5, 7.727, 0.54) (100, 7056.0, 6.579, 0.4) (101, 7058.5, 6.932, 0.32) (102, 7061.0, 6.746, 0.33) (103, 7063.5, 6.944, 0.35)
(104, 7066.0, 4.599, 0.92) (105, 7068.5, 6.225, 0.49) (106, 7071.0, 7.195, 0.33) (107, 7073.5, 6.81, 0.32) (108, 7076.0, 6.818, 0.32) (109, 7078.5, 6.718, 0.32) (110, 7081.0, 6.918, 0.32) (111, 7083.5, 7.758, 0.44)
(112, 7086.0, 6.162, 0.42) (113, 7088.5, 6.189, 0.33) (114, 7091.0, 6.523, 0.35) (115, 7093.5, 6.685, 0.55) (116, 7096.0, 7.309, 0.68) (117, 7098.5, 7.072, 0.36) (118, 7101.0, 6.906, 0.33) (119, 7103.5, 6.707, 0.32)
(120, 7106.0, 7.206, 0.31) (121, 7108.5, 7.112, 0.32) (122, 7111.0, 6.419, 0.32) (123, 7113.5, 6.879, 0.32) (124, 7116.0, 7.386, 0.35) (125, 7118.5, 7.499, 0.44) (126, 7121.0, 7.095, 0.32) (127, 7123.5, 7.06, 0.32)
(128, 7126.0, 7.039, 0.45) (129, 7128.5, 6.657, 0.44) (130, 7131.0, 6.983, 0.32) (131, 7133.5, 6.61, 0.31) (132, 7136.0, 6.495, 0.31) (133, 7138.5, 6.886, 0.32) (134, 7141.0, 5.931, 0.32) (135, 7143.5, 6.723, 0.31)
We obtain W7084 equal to 0.7 Ang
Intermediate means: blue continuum 7.32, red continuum 7.05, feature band 6.75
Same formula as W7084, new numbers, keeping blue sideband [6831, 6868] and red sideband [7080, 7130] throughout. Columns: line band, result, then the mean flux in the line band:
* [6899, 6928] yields 0.4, 7.04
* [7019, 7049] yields -2.0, 7.48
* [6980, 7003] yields -1.0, 7.37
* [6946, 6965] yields -1.3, 7.57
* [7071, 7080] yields 0.2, 6.84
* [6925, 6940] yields -0.1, 7.18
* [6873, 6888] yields -0.2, 7.29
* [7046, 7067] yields 0.5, 6.81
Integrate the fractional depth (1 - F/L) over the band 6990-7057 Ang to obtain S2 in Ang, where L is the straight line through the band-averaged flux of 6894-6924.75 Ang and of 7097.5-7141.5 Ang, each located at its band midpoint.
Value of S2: -4.0 Ang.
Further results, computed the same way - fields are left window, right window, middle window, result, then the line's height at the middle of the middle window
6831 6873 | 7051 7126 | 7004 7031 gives -1.6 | 6.96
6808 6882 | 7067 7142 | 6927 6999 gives -3.6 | 7.07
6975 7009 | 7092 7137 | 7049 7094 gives 2.2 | 7.07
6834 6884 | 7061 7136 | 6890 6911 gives 0.4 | 7.14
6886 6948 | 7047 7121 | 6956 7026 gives -4.1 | 6.98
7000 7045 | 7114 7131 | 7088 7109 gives 0.9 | 7.16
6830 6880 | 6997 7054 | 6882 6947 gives 1.7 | 7.29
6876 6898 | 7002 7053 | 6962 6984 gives -0.6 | 7.25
